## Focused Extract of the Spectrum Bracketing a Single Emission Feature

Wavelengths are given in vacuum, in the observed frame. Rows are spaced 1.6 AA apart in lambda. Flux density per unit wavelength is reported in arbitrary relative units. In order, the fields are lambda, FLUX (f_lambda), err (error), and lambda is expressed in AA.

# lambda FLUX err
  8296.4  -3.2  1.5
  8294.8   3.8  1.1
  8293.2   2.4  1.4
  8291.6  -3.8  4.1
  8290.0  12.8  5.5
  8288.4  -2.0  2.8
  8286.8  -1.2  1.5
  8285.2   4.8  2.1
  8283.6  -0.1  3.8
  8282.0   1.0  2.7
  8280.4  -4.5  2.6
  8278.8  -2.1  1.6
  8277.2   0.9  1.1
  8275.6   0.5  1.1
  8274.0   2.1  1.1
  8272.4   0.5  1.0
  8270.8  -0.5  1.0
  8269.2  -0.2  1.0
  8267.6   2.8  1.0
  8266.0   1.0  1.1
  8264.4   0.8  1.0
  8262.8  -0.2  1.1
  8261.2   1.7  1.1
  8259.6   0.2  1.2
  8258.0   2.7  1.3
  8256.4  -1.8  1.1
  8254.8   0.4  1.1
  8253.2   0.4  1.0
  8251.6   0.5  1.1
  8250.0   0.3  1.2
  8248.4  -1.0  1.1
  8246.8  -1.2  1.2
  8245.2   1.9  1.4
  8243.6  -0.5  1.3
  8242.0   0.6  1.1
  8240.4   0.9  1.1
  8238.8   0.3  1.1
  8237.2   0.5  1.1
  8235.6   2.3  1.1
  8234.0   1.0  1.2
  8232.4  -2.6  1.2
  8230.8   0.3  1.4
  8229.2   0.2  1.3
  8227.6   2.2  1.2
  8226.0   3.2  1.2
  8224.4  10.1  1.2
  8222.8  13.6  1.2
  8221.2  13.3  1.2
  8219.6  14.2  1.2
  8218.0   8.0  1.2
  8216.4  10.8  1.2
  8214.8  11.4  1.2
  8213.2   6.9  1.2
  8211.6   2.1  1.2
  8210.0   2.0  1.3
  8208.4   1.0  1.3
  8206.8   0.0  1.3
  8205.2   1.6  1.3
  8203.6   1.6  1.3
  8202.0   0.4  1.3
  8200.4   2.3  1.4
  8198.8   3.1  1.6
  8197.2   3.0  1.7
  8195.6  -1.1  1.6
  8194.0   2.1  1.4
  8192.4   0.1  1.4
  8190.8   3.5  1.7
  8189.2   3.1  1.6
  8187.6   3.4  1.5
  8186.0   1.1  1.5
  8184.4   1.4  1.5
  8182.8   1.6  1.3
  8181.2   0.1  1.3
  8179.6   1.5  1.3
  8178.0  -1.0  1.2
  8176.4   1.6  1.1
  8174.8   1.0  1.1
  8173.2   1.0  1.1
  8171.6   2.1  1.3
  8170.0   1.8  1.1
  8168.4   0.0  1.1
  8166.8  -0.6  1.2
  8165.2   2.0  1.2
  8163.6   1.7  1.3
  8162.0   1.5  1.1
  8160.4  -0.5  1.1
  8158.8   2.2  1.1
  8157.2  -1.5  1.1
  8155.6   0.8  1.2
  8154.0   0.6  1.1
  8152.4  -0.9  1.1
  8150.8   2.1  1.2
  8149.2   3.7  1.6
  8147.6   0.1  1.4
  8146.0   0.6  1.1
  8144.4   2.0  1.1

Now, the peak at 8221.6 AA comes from [O II]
